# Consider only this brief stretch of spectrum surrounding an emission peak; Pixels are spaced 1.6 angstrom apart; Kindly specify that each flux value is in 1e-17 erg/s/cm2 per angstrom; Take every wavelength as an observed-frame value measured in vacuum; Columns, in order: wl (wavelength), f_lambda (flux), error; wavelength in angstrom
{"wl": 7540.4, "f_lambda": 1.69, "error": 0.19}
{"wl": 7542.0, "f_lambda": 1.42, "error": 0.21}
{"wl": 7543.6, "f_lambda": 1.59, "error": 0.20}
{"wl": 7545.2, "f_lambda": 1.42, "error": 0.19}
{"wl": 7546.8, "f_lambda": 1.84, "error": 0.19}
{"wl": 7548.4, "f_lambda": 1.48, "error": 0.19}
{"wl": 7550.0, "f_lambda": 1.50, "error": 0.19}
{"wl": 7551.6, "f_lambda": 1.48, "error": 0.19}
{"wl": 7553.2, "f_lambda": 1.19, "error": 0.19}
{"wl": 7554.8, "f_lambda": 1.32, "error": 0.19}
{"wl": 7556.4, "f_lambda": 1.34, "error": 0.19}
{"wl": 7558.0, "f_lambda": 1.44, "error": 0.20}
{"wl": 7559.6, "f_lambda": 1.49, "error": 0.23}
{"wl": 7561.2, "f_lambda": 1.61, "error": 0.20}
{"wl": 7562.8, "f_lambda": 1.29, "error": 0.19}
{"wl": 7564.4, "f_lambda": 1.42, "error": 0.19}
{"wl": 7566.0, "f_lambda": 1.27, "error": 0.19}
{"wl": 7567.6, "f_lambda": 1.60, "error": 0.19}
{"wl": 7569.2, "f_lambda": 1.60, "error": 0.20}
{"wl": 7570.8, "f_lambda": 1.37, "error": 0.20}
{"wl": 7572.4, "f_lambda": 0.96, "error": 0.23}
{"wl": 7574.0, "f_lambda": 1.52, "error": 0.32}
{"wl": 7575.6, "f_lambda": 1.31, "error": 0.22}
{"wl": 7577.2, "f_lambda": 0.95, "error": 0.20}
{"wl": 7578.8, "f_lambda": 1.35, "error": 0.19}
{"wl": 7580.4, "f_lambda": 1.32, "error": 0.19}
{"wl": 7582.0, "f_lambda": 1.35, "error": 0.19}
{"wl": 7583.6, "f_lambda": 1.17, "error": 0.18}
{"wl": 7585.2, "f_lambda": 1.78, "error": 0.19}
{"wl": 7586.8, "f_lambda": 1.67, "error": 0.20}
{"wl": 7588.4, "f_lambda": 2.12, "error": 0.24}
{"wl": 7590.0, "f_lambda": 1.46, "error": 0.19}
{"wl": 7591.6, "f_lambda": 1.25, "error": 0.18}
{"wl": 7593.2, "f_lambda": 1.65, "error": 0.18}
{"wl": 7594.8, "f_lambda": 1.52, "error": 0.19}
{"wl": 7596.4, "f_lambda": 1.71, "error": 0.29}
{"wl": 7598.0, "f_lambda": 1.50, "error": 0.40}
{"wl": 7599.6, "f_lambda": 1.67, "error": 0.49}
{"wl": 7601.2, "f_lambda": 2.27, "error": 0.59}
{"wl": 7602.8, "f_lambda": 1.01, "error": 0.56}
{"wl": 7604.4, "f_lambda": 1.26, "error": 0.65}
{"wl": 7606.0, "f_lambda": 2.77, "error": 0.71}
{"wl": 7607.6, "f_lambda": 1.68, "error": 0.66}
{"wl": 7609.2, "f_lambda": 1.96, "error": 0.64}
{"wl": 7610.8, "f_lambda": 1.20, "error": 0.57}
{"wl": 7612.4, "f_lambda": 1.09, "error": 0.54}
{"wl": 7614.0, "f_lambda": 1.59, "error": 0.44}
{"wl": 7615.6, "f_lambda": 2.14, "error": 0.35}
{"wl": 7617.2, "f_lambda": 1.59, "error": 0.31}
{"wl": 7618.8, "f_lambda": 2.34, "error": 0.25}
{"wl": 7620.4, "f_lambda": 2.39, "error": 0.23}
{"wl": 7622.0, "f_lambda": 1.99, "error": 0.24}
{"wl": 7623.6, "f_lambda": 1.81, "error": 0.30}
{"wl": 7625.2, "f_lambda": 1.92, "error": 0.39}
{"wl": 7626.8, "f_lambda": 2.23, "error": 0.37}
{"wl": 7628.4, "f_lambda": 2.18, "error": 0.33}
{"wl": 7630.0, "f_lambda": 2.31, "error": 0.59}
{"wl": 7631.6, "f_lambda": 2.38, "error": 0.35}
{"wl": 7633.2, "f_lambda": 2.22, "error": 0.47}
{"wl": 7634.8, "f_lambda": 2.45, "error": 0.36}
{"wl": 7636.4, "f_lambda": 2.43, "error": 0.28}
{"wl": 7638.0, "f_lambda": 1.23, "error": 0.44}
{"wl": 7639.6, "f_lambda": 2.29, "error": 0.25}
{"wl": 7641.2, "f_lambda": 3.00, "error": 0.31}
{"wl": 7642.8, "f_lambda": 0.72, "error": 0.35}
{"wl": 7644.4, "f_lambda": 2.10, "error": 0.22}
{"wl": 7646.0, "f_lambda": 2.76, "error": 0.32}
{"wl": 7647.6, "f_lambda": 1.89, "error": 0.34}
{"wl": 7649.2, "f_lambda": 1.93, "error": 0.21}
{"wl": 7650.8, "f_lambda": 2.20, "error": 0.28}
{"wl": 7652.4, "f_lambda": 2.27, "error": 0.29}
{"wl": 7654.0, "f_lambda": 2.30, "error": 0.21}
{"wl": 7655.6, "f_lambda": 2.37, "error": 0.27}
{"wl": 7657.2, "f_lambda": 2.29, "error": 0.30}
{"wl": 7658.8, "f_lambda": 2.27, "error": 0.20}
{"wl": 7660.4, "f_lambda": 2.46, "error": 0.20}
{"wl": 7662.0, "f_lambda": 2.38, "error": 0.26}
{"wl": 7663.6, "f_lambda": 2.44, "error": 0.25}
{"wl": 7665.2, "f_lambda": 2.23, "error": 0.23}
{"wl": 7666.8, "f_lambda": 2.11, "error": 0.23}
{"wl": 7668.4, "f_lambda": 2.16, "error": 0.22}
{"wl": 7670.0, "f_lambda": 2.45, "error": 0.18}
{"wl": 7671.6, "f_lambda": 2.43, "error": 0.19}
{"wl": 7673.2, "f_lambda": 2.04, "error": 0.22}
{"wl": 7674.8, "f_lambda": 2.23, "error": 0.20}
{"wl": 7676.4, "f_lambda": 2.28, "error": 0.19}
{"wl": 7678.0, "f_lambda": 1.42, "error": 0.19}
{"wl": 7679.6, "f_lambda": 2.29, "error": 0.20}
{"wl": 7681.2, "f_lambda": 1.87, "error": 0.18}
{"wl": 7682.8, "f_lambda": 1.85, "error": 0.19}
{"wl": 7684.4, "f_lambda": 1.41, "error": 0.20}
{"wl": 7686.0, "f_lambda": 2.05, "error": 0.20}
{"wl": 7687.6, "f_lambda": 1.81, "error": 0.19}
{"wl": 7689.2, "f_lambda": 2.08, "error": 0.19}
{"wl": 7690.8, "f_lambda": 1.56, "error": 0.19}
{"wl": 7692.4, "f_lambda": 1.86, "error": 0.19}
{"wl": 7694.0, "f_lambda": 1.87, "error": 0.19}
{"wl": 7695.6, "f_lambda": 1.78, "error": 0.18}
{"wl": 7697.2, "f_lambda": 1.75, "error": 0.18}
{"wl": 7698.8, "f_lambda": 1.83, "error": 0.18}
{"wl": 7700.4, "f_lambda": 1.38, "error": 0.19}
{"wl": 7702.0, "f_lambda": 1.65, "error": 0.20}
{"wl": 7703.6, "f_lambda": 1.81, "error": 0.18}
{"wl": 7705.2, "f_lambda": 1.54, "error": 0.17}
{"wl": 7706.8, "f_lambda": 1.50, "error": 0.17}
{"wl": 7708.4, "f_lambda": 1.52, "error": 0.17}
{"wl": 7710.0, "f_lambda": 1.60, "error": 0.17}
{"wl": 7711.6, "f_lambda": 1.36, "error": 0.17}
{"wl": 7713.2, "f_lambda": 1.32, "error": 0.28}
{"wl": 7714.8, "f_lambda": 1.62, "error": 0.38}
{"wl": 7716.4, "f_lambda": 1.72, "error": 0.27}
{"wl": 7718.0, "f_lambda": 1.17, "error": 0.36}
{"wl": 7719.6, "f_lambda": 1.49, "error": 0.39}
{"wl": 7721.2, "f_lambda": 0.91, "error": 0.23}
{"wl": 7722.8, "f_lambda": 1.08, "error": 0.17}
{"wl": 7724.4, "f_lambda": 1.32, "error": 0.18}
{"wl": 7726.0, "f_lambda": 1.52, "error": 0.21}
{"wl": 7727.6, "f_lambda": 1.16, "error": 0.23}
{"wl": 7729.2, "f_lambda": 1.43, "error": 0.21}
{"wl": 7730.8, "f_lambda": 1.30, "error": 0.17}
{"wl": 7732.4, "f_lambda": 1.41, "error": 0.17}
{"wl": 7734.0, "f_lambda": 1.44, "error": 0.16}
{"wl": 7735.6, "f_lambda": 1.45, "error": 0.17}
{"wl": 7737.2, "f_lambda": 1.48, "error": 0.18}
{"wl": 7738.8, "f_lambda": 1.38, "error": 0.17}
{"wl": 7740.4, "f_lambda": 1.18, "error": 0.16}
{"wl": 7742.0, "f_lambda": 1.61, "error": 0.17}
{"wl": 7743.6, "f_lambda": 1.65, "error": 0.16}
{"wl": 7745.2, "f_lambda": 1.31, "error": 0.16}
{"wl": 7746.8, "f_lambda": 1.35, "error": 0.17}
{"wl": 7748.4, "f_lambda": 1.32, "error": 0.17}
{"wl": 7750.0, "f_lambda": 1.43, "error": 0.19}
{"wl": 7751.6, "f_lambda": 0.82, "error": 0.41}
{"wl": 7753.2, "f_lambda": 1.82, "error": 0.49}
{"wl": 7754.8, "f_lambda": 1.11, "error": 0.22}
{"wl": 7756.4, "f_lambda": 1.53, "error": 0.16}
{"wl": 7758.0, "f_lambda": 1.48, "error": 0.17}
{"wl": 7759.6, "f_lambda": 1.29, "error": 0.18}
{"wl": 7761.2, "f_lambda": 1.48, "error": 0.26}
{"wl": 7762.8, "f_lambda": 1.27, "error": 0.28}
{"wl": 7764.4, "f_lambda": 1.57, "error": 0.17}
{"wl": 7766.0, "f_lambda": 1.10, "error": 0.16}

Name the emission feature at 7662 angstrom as Mg II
